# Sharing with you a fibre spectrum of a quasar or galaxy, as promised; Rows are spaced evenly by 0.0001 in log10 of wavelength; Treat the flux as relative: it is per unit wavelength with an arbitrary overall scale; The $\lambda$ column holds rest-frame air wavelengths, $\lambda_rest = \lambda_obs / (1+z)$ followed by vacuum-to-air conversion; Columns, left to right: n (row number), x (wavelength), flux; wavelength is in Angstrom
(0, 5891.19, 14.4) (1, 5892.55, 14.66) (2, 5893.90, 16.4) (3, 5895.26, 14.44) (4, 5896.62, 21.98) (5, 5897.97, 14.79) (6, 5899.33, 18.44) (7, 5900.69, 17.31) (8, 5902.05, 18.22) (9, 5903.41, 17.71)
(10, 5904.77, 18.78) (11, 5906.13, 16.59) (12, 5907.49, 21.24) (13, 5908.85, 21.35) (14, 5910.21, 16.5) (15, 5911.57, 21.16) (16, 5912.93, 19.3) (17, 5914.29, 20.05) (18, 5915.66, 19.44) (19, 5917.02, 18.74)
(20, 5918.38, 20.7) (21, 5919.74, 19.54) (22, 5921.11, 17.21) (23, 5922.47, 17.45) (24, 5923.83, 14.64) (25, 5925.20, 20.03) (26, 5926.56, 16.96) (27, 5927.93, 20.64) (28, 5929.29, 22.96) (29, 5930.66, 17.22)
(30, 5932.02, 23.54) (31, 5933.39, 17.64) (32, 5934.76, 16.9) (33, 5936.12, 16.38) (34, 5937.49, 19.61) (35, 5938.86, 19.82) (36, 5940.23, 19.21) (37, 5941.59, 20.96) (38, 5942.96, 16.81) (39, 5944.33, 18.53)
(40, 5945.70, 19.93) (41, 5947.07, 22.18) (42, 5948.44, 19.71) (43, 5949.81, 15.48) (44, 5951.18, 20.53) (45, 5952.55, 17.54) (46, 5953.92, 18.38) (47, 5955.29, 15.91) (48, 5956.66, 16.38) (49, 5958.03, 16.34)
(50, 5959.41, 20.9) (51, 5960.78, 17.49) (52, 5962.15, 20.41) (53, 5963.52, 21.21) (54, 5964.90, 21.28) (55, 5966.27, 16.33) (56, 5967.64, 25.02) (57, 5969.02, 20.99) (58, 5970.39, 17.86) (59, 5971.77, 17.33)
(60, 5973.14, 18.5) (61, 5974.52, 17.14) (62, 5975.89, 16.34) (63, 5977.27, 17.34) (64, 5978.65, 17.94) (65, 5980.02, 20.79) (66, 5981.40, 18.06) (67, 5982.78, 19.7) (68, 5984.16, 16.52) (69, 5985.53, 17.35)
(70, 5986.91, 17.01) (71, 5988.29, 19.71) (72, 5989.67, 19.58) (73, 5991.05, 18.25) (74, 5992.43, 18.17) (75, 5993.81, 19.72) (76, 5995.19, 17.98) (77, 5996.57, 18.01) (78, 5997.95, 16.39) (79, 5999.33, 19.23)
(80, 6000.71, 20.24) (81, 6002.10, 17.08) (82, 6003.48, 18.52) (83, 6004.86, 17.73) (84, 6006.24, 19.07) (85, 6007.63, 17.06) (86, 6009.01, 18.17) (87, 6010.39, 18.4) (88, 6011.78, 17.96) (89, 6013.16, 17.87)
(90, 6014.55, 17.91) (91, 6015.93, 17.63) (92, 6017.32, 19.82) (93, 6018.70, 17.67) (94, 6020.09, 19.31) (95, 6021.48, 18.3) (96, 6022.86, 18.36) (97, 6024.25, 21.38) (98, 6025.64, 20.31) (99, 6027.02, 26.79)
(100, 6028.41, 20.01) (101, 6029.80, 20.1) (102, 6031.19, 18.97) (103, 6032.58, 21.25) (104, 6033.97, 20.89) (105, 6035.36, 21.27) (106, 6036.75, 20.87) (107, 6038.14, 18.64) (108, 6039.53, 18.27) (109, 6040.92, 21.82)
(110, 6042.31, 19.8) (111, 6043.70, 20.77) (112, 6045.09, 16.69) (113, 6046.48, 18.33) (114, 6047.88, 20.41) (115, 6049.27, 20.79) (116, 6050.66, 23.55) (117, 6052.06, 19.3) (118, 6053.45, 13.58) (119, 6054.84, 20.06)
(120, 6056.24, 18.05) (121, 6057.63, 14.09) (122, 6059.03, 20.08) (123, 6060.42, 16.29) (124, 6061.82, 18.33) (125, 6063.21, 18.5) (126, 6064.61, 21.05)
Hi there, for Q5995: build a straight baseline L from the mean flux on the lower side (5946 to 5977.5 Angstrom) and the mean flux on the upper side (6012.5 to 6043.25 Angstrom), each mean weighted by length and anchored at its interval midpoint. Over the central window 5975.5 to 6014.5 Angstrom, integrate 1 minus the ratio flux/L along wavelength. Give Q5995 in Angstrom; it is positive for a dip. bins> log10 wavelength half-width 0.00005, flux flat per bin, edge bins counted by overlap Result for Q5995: 2.20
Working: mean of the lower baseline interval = 18.8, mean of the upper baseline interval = 19.9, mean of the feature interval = 18.2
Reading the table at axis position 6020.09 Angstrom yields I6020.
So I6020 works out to 19.31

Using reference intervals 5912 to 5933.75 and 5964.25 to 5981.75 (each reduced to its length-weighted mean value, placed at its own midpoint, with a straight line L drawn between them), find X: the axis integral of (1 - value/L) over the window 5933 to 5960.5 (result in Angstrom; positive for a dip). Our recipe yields 0.8 Angstrom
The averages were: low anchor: 19.2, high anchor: 18.9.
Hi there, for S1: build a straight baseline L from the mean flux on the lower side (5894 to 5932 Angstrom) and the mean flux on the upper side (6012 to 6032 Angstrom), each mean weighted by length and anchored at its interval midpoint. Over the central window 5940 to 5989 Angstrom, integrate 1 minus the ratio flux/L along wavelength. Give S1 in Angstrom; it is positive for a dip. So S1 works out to 1.1 Angstrom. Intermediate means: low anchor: 18.7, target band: 18.7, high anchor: 19.6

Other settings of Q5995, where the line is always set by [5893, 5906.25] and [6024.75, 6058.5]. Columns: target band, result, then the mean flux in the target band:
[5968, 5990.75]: 0.5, 18.4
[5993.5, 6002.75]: 0.4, 18.3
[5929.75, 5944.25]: -0.6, 18.9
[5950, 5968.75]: -0.6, 19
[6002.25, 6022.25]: 1.1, 18.2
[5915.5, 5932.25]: -1.1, 19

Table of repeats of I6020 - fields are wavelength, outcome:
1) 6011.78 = 17.96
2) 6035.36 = 21.27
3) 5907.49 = 21.24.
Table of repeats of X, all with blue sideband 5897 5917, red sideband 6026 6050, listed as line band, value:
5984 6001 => 1.24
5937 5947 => -0.16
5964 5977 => 0.35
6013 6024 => 0.87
